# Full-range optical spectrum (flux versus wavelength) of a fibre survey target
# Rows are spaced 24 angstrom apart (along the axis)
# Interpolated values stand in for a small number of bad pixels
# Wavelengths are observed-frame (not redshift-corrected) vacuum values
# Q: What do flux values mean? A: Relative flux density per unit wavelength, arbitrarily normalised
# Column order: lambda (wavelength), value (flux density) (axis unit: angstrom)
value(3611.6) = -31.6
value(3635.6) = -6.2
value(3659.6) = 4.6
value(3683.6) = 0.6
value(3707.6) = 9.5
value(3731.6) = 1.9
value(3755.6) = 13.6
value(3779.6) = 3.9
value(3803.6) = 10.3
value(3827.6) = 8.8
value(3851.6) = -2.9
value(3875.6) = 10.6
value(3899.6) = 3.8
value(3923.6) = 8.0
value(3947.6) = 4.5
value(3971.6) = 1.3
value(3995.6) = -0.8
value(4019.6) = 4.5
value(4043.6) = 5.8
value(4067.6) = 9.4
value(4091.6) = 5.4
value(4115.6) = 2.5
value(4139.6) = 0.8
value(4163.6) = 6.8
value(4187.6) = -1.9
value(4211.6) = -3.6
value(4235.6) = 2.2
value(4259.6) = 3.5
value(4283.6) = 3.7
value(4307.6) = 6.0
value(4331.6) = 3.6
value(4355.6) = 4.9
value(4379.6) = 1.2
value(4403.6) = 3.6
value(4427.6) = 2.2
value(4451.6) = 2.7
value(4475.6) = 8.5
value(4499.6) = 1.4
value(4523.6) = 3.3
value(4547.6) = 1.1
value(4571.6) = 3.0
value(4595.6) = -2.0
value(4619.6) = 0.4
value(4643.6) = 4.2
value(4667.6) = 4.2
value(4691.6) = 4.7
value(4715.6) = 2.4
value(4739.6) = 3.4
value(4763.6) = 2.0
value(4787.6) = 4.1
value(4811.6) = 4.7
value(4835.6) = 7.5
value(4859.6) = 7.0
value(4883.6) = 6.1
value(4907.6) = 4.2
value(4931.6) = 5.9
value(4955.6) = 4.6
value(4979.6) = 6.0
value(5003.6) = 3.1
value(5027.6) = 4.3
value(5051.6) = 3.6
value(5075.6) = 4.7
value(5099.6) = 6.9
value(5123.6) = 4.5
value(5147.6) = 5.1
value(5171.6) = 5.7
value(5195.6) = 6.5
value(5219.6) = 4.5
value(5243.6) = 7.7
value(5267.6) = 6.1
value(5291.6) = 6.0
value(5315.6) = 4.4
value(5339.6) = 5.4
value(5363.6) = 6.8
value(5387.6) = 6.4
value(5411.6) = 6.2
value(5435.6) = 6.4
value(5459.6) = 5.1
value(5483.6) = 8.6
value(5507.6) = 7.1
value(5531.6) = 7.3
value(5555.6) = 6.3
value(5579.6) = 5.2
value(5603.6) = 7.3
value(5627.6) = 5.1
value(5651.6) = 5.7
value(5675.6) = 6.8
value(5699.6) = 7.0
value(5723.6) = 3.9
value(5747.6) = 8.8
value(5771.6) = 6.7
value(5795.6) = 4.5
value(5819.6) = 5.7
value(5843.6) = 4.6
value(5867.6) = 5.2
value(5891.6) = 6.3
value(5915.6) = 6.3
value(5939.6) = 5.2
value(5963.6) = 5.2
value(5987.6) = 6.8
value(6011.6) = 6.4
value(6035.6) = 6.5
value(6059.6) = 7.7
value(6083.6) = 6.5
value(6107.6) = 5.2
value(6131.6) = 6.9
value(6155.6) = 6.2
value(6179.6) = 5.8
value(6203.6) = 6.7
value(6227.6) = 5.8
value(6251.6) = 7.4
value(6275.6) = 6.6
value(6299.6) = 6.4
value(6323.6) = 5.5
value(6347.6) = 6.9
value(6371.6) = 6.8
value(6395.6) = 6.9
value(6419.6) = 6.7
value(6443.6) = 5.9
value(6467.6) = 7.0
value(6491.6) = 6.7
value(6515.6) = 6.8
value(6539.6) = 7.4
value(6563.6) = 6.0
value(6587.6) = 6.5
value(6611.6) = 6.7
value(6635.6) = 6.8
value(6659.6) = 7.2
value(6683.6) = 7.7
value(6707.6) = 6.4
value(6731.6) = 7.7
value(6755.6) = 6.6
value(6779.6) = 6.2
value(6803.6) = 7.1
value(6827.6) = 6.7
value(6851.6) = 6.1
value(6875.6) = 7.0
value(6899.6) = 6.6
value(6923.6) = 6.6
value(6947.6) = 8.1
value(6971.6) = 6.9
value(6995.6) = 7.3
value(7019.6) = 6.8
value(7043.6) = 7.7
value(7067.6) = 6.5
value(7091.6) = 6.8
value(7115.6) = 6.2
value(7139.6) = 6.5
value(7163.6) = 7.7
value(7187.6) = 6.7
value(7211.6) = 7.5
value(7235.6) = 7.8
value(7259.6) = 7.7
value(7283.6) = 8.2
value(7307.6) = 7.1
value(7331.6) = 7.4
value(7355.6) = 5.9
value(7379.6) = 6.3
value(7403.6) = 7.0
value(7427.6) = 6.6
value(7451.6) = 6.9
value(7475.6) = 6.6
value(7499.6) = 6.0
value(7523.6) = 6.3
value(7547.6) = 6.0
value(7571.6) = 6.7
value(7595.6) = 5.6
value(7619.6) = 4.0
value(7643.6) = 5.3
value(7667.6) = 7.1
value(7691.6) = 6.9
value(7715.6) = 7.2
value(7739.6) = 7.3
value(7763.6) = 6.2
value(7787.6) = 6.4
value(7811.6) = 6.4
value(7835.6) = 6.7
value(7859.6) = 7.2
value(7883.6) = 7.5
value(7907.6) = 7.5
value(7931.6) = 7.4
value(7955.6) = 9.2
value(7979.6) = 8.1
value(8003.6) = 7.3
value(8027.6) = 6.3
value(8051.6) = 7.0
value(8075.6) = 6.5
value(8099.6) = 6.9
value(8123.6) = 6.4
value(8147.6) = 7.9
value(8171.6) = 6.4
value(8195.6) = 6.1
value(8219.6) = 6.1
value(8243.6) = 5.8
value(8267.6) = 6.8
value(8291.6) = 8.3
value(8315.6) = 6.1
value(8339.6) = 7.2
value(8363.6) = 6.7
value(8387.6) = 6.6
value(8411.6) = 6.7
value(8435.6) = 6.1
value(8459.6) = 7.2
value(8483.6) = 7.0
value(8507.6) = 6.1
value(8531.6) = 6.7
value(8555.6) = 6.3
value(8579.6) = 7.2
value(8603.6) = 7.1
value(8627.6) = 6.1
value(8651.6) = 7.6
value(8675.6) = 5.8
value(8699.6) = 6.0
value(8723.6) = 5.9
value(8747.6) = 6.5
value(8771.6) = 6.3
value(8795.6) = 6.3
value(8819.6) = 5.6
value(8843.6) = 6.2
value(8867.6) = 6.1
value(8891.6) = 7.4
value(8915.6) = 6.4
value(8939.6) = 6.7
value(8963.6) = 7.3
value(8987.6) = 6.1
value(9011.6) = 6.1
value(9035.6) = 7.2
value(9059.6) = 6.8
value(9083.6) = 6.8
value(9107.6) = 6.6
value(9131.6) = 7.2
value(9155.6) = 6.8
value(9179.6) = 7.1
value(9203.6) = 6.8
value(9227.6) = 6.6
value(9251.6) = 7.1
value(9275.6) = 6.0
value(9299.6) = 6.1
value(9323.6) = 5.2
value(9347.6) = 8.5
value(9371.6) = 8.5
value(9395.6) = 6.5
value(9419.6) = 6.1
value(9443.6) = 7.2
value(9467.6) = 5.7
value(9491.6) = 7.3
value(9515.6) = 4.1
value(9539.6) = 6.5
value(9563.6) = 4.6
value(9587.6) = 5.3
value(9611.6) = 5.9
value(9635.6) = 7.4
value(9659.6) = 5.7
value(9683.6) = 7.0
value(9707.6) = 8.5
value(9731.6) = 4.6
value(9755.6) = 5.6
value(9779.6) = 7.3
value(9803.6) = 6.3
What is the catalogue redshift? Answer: 0.212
